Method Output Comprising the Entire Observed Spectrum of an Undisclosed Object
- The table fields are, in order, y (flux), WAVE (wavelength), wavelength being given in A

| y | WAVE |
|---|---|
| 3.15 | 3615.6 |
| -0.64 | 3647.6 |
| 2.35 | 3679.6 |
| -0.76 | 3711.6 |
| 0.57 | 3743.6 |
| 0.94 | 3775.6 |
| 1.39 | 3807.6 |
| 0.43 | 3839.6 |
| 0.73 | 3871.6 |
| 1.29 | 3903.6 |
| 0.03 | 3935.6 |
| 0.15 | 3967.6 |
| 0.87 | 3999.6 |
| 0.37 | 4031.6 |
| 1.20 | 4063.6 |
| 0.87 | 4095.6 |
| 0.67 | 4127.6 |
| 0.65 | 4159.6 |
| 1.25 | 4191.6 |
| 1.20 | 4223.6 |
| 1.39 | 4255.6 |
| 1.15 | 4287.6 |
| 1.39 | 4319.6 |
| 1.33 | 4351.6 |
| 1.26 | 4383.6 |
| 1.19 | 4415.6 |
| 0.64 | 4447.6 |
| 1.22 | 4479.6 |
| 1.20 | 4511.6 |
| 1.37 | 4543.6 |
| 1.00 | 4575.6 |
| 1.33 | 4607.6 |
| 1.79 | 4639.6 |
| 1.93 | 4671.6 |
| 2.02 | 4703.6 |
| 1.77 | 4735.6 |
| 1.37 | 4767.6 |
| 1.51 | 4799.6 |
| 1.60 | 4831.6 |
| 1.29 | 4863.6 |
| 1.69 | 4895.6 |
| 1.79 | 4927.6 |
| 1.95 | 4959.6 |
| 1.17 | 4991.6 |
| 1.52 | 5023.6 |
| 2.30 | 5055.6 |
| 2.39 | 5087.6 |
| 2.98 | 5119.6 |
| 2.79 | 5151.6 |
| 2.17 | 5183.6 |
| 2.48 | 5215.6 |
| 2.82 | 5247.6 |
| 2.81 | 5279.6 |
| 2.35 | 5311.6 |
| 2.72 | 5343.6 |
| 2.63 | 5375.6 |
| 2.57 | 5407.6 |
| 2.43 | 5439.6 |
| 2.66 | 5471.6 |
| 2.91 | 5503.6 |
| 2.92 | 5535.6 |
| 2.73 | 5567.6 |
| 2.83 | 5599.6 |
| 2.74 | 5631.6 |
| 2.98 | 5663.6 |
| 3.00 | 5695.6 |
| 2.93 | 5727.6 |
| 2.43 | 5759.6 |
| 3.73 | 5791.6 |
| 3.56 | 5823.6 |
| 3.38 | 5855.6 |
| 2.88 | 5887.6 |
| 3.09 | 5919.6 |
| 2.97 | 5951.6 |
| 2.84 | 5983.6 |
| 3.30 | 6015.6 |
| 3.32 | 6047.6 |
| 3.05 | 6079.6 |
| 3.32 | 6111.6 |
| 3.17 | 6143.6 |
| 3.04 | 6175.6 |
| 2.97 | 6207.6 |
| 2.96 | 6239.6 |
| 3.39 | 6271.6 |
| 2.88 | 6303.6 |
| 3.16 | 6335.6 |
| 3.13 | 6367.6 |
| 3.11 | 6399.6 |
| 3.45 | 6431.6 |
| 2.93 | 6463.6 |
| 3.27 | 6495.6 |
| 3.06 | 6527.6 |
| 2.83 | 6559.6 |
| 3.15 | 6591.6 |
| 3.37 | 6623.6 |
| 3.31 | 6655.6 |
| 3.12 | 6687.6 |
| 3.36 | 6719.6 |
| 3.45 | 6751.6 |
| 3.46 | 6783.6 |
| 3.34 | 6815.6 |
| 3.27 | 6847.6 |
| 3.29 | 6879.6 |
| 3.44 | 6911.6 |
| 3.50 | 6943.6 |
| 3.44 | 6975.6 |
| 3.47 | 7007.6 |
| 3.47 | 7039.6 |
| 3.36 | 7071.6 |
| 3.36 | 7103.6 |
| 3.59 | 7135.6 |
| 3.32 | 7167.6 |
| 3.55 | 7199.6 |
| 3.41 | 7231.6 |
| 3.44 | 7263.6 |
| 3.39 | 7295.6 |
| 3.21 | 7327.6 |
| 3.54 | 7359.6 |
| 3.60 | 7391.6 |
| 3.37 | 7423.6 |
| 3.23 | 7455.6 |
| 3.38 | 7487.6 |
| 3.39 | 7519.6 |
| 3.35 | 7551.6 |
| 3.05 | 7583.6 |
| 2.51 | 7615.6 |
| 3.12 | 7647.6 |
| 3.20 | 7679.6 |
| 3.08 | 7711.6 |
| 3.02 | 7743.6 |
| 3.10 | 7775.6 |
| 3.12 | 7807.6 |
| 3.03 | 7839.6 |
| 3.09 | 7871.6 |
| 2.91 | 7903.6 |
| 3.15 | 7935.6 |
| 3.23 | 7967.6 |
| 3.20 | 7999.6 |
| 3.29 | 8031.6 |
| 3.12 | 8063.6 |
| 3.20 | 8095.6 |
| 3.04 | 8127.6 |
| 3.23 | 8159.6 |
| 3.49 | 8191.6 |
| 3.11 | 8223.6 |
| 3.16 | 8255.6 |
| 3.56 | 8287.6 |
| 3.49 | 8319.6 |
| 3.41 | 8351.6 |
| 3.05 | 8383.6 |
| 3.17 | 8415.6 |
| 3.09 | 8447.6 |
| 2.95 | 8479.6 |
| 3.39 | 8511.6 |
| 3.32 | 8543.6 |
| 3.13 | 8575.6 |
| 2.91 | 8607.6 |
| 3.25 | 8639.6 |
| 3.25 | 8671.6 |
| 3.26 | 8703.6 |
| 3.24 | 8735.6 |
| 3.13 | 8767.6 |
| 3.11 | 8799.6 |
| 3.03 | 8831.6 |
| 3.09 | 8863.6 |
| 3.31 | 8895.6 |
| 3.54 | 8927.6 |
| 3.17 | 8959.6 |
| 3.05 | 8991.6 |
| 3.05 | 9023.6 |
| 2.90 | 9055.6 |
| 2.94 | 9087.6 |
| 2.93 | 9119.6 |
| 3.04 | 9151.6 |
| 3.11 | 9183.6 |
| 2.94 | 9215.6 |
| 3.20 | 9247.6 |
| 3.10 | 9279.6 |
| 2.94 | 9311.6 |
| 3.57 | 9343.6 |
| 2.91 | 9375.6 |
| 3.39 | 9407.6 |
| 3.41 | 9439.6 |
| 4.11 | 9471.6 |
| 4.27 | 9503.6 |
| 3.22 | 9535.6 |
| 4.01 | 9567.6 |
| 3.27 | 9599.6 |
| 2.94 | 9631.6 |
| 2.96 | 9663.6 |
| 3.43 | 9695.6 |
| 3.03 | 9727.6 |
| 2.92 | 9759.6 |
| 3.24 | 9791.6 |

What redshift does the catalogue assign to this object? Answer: 0.27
